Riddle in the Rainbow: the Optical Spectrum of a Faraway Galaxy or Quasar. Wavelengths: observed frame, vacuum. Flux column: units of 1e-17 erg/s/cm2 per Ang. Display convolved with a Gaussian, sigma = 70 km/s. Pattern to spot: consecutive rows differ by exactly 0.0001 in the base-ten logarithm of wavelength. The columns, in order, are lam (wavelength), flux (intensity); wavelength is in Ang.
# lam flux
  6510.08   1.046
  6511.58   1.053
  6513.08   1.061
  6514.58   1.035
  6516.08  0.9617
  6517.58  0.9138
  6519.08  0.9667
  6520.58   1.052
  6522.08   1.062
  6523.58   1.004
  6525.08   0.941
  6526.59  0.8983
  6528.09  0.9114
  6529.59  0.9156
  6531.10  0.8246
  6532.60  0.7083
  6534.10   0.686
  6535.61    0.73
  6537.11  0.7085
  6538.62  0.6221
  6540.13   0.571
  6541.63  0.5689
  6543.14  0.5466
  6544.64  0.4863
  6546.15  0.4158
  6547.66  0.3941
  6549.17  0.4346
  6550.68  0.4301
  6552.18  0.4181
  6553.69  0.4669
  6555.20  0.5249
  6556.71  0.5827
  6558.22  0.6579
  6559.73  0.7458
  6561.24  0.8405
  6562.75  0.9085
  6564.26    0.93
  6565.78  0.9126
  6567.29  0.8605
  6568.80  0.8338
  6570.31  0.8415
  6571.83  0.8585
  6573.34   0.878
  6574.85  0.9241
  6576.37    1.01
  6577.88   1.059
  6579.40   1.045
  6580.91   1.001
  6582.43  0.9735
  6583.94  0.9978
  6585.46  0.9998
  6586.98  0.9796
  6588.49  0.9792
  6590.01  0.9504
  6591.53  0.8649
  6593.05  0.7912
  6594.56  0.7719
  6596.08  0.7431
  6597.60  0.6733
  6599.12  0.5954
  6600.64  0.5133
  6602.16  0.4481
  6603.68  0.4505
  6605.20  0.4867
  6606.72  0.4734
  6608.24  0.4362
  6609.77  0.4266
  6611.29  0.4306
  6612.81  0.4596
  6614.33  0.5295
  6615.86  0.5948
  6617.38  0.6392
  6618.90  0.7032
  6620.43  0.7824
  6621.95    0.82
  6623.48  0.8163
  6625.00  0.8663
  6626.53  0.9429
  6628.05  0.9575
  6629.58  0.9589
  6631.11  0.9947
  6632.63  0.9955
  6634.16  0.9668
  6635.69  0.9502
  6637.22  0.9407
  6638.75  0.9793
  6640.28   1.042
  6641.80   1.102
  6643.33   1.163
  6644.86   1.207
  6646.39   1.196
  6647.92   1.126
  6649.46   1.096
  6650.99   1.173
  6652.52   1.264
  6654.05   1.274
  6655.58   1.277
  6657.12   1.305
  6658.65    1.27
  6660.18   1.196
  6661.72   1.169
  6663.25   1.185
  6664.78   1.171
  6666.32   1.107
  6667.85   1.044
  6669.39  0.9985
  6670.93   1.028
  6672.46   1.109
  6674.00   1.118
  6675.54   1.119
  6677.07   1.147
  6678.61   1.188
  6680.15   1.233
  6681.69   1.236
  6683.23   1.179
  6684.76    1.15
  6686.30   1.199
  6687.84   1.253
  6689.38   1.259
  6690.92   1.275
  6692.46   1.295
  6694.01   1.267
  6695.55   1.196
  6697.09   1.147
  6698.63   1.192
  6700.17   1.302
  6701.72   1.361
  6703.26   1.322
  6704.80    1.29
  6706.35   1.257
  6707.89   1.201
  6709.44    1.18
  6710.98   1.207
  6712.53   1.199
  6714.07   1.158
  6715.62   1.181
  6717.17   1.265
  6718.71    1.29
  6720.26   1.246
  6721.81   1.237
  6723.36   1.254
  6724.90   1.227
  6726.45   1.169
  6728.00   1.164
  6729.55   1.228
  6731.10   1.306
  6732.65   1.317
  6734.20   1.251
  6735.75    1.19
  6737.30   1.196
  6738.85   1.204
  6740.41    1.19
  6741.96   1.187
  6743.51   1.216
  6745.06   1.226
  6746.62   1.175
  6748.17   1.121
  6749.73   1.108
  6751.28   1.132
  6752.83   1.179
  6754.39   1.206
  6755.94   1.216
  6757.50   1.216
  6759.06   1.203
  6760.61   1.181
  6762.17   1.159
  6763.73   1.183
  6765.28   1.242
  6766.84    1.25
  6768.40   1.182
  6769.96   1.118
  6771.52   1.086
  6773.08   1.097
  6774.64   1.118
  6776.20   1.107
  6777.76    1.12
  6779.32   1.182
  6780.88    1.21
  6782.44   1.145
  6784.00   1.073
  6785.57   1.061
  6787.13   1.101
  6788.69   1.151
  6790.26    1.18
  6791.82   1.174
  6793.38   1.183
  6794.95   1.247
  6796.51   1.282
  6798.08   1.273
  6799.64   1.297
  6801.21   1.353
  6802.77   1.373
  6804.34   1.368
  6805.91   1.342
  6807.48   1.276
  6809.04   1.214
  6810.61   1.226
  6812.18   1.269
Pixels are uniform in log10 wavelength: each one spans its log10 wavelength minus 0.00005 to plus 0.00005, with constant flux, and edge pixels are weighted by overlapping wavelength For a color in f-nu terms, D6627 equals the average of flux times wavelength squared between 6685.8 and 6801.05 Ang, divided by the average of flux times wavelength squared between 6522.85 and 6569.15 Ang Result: 1.85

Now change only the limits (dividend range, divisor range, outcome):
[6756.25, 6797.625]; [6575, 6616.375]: 1.68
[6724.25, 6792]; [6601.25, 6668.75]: 1.33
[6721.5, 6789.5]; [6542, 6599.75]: 1.61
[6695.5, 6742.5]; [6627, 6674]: 1.13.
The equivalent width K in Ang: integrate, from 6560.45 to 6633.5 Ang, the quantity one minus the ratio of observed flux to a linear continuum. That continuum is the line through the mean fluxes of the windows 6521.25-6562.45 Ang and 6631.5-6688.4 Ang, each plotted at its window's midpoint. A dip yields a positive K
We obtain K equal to 7.1 Ang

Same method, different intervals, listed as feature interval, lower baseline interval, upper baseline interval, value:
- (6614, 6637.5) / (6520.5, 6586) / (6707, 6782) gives 2.3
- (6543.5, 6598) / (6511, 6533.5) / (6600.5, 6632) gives 0.4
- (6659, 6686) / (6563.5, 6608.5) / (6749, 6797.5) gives -4.6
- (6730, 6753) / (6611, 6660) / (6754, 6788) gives -1.7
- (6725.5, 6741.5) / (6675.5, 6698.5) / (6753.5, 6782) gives -0.4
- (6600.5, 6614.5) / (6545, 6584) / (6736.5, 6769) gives 6.5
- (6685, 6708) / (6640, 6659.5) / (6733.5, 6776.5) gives -1.3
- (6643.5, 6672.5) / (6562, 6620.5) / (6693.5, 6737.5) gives -4.4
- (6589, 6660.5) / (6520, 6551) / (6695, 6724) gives 9.3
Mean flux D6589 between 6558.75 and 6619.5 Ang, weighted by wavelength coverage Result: 0.763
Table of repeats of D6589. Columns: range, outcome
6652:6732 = 1.21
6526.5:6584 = 0.742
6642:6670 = 1.18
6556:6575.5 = 0.829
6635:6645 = 1.05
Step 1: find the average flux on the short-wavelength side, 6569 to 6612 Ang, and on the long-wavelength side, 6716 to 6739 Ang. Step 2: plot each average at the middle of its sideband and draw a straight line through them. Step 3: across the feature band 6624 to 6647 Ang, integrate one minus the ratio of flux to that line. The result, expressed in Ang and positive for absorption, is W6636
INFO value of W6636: -2.2 Ang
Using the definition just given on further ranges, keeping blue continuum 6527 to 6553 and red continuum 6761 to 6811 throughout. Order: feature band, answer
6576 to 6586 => -4.2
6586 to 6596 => -2.0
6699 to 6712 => -3.3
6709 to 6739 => -4.9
